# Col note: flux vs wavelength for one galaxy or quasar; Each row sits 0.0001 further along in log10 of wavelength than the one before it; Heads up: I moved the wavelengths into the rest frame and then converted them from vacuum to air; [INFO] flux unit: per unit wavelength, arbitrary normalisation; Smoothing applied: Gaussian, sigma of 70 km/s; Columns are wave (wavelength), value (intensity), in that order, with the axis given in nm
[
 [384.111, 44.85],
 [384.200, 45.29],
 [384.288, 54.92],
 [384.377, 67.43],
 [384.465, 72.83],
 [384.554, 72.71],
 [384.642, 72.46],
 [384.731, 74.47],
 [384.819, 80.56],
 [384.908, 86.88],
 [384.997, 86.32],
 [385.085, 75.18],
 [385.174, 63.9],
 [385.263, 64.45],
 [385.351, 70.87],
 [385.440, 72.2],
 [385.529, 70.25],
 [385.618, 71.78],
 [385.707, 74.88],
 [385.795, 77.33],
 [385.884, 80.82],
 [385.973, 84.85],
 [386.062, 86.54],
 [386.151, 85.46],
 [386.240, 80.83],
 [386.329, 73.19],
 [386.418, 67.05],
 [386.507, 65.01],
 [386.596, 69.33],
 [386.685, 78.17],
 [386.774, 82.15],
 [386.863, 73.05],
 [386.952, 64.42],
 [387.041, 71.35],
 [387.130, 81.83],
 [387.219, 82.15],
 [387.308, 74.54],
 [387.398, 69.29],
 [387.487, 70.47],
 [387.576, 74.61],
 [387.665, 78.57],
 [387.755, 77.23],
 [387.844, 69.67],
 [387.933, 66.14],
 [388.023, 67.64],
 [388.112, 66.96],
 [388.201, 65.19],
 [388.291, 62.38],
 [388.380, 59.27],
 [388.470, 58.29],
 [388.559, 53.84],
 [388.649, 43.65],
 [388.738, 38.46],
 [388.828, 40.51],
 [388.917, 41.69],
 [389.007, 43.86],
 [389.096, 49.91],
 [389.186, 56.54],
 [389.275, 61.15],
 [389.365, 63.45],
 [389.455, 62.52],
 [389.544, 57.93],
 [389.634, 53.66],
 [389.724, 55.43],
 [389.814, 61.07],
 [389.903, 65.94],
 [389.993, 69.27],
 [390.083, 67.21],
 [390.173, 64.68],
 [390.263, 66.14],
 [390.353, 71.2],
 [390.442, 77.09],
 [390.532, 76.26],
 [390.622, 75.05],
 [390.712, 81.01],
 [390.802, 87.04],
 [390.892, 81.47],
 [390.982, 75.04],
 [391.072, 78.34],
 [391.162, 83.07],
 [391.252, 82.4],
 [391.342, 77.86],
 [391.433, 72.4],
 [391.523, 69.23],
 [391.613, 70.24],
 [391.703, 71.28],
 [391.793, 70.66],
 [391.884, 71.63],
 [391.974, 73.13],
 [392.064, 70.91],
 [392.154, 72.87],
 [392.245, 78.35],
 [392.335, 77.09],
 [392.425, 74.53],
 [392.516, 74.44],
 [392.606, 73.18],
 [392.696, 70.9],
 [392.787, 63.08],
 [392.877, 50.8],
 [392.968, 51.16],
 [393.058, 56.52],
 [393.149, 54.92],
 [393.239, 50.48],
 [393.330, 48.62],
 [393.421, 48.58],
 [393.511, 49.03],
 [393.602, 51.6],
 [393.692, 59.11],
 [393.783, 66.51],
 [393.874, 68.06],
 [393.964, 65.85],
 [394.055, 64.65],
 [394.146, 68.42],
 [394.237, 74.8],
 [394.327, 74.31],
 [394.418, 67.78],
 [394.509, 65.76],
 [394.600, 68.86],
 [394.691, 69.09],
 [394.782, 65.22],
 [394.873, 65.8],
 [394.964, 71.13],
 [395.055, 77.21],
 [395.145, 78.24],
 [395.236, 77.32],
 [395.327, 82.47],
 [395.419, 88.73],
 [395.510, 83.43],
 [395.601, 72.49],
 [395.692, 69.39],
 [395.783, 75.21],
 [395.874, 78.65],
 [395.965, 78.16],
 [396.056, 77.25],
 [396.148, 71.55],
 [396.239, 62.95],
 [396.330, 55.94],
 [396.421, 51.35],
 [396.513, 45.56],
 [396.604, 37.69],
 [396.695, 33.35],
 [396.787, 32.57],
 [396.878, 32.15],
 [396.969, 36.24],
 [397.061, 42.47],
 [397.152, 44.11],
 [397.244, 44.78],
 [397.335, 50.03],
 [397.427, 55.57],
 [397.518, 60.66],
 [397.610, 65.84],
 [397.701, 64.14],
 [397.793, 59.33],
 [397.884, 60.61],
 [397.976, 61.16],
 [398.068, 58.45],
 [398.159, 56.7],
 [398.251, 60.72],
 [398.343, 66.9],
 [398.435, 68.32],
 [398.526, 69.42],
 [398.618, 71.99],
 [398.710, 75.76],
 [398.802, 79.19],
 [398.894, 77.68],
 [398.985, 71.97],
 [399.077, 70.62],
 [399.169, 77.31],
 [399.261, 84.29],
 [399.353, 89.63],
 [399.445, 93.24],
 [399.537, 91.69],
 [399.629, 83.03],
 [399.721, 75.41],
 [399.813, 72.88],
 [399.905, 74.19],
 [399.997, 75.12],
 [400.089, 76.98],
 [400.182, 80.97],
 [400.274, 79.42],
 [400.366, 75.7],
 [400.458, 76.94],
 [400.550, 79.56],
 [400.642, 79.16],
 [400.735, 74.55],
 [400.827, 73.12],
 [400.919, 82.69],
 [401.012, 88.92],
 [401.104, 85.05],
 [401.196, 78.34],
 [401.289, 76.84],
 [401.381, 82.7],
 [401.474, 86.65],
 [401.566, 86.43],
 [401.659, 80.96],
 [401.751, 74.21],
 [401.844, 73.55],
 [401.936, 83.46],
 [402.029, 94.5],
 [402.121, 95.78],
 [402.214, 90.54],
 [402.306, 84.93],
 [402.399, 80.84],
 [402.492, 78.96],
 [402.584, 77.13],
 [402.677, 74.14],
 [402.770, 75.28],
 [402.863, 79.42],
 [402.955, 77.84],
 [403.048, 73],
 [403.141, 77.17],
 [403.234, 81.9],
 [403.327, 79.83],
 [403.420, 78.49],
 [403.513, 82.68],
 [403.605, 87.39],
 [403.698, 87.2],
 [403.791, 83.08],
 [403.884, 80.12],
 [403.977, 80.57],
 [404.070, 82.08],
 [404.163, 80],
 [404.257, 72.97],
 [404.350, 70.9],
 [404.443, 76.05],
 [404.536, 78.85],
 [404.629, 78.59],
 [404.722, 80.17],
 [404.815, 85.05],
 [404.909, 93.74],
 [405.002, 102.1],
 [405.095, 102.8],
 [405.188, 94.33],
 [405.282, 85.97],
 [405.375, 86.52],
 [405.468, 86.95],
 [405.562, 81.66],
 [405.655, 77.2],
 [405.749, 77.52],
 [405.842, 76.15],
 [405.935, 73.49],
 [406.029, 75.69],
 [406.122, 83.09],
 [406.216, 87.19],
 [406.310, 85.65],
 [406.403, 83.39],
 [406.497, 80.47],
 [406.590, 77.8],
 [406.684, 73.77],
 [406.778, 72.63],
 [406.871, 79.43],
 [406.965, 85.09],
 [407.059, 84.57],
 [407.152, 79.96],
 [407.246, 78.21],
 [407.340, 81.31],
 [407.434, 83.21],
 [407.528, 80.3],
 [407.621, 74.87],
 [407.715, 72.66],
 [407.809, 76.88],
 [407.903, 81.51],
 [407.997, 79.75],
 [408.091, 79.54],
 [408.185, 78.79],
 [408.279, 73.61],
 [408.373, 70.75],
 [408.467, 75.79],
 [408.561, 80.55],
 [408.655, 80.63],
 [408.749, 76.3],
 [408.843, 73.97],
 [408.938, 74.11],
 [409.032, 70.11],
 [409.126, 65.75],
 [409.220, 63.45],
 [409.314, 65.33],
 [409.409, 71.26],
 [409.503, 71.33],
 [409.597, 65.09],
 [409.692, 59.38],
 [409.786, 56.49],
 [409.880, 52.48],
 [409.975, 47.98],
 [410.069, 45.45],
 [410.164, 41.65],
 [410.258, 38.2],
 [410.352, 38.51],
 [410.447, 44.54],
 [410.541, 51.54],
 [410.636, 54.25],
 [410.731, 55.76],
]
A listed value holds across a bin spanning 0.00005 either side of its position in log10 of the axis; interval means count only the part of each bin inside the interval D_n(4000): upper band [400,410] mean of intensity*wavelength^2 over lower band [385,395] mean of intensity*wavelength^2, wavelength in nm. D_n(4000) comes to 1.25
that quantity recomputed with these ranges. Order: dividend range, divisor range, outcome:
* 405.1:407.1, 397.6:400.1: 1.17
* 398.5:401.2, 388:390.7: 1.38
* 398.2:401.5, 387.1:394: 1.24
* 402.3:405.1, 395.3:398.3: 1.42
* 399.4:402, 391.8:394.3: 1.30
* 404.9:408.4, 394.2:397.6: 1.37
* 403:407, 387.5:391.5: 1.35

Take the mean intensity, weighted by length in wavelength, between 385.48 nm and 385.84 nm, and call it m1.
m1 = 73.6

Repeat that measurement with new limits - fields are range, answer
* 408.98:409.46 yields 67.3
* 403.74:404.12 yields 81.5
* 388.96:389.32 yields 52.8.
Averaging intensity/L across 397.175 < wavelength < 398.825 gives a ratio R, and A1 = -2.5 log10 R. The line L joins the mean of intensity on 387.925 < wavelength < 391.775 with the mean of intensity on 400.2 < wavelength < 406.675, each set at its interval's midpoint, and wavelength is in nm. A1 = 0.20 mag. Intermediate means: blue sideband 65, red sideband 81.6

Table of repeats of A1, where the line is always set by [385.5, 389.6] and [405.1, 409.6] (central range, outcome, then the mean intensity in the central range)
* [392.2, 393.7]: 0.16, 60.8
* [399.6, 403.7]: -0.07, 80.2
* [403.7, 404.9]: -0.05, 79.7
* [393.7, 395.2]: 0.03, 69.3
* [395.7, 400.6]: 0.11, 66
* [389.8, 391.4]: -0.09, 74.7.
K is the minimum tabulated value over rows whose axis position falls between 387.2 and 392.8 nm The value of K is 38.46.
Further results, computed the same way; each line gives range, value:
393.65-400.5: 32.15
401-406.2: 70.9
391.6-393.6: 48.58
